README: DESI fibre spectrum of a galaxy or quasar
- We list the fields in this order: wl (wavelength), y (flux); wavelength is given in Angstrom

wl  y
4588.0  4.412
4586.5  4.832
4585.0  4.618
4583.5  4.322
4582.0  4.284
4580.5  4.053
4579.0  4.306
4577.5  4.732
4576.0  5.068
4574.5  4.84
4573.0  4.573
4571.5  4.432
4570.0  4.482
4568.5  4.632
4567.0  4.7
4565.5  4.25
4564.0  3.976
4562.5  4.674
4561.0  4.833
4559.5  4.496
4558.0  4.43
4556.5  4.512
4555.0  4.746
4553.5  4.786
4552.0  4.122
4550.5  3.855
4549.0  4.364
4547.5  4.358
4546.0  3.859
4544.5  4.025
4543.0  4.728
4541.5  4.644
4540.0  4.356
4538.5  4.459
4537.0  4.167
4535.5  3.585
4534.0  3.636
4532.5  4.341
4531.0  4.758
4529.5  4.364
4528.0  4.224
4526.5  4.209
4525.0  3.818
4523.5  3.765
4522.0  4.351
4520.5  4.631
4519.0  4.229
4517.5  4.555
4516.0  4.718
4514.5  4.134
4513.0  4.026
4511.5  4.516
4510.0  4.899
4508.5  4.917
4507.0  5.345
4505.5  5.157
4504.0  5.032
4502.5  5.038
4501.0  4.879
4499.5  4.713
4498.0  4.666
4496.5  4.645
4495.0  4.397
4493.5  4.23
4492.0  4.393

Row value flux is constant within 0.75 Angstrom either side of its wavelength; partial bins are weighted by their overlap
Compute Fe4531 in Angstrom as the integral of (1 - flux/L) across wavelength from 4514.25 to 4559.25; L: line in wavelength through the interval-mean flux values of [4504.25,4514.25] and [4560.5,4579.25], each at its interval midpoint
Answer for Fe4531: 3.8 Angstrom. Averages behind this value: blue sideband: 4.79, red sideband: 4.58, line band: 4.29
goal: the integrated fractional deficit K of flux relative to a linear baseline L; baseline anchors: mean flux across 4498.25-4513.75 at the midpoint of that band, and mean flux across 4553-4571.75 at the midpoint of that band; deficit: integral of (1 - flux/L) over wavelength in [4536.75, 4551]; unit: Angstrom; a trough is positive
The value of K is 1.06 Angstrom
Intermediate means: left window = 4.85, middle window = 4.29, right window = 4.53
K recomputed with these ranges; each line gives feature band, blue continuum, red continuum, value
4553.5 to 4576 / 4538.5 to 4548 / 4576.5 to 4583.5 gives -1.09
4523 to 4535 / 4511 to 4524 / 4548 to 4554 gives 0.48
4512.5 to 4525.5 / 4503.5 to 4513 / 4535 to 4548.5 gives 1.21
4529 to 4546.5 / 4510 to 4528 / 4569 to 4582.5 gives 0.50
